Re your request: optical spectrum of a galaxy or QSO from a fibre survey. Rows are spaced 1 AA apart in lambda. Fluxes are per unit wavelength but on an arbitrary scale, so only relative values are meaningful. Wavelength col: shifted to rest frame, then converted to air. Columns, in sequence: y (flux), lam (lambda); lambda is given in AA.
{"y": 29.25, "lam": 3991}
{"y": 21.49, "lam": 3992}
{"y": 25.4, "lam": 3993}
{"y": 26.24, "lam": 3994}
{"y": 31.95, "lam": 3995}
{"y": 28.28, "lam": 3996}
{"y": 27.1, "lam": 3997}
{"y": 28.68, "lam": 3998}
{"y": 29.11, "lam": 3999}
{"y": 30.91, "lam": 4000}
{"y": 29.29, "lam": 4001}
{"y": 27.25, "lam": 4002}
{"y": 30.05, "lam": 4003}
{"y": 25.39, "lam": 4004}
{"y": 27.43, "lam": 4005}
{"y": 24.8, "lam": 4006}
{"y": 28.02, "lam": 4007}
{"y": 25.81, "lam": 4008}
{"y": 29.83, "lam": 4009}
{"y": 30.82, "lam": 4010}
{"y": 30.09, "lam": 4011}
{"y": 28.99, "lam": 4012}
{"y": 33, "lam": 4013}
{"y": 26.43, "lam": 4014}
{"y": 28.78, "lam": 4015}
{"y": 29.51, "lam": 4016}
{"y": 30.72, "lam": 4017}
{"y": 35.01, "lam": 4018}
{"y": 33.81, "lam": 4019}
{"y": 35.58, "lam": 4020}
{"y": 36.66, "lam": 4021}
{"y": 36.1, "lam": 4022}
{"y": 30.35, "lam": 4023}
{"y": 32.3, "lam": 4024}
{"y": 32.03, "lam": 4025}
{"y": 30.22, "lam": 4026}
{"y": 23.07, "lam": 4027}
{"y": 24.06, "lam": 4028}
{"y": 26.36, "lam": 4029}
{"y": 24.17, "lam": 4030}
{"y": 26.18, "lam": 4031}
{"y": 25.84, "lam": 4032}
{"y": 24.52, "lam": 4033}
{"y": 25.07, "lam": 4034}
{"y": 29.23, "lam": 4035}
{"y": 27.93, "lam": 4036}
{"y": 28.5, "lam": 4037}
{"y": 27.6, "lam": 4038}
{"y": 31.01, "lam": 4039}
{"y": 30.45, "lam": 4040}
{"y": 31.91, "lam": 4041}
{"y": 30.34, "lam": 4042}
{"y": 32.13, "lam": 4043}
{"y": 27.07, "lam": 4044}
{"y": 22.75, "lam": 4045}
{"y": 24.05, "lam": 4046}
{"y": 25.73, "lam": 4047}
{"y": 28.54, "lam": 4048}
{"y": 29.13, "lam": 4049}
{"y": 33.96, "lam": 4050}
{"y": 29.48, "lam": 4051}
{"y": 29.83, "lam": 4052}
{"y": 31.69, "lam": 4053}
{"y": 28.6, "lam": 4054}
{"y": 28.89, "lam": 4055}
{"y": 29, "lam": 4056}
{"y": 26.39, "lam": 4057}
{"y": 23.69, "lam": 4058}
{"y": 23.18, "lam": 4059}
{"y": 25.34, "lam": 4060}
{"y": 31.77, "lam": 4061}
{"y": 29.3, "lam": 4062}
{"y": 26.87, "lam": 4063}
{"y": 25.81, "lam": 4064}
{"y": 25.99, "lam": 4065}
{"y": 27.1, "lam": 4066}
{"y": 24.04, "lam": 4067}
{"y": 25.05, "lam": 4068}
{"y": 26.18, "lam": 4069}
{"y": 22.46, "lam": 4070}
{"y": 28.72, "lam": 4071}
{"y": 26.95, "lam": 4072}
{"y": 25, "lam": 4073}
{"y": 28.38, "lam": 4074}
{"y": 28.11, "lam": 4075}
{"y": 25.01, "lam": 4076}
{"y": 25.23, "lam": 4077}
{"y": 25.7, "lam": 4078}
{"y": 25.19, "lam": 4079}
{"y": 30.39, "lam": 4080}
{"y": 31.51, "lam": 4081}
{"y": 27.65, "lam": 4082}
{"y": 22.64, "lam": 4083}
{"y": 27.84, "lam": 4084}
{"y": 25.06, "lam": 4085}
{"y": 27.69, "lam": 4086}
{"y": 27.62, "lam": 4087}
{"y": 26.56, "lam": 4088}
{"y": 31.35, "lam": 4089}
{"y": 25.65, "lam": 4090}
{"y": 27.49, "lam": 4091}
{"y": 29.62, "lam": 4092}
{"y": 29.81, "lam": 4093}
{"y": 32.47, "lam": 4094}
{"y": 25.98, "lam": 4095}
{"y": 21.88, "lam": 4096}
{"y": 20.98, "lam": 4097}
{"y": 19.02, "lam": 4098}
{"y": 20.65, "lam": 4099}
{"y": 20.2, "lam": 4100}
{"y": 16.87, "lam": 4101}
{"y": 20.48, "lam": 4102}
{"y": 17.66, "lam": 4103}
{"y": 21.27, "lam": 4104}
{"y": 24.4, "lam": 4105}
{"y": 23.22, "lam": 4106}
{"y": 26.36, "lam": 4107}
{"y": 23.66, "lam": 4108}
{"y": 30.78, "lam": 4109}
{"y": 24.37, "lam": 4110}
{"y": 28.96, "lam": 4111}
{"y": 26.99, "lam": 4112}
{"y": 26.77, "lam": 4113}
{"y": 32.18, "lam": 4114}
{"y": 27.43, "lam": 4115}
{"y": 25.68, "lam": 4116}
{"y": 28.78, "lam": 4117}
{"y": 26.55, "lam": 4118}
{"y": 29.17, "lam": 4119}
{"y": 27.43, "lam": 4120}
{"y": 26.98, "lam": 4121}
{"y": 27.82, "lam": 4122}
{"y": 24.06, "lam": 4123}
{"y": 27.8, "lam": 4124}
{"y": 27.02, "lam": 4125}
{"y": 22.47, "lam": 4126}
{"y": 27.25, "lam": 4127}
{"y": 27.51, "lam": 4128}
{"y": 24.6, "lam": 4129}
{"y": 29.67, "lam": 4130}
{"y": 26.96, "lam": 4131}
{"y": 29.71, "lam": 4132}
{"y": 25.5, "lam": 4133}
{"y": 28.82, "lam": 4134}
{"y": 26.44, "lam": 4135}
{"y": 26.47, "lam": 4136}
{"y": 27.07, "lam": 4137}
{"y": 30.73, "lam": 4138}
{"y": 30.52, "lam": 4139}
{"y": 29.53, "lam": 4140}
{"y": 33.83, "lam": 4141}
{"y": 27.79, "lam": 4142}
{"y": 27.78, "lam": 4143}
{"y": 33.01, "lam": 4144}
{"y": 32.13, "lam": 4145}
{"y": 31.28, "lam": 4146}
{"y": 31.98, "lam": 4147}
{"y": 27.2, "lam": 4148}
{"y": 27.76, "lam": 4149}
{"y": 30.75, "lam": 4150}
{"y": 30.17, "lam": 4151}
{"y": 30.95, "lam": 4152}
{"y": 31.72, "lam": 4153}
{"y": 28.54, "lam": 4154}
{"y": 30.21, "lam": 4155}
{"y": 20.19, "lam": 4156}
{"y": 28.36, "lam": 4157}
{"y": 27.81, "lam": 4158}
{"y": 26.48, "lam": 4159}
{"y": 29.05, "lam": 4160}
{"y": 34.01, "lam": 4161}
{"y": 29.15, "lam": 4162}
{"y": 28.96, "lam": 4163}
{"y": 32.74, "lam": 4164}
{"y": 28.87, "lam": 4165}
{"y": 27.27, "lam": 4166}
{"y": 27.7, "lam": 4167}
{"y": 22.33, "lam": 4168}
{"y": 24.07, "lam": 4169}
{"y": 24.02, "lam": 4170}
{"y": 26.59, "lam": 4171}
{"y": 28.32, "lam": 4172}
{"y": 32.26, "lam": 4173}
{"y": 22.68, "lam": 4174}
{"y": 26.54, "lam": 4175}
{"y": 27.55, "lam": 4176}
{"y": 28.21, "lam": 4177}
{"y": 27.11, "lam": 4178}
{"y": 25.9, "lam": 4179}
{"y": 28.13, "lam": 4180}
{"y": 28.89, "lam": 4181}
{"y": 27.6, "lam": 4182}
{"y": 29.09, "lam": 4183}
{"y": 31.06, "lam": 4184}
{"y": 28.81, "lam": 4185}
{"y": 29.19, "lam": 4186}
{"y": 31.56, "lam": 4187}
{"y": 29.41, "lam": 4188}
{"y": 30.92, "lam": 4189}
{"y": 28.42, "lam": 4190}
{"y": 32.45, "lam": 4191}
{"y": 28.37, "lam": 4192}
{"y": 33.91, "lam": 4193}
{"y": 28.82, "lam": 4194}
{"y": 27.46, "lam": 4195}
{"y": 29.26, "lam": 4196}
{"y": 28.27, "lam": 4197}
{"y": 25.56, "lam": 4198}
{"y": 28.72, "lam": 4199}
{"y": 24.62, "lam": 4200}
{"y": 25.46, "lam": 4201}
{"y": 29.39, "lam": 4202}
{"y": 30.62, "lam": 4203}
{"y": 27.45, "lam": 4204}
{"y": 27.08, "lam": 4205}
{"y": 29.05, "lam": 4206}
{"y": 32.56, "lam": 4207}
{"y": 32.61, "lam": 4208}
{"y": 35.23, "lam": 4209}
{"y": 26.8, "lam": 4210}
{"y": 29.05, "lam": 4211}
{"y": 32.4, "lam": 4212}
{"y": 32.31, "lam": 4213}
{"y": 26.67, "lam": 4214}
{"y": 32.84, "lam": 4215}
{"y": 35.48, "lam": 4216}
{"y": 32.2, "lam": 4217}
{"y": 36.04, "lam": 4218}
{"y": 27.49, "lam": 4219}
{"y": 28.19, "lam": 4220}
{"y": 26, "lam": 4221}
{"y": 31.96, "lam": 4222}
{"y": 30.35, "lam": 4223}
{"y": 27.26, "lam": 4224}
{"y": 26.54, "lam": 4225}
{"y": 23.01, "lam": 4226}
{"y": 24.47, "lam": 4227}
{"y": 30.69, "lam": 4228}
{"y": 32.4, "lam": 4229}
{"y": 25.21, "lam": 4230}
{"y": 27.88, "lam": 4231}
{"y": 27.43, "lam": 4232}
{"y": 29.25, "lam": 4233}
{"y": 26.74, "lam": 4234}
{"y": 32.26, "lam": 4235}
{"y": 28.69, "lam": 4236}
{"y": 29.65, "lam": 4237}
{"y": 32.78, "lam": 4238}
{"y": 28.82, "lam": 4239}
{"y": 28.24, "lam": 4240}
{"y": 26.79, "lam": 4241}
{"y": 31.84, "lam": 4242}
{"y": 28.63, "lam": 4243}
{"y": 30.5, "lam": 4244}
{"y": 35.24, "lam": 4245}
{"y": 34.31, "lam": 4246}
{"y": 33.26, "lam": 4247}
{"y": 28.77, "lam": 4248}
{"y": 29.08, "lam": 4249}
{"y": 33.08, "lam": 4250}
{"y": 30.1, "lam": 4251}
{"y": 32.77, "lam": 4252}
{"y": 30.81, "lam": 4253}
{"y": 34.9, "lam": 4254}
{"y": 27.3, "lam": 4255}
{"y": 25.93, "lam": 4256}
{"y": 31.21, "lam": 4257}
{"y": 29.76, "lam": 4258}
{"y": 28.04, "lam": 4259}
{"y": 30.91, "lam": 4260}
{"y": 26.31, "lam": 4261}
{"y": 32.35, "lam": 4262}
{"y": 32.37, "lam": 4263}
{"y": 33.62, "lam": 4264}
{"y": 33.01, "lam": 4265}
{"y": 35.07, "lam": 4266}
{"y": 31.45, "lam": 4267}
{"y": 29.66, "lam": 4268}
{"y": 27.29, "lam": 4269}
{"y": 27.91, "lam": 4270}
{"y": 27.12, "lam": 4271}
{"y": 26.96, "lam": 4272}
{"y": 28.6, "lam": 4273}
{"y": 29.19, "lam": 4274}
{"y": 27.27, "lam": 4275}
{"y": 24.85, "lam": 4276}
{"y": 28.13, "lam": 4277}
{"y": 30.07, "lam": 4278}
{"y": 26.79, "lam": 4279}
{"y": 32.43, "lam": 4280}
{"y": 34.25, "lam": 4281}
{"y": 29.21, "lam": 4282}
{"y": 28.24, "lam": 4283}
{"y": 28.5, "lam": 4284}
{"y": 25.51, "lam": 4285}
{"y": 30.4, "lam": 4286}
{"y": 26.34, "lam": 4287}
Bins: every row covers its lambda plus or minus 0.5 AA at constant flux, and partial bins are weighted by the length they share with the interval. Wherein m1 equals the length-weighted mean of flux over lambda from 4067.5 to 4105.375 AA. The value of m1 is 25.4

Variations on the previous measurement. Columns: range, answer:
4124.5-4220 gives 28.9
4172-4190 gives 28.5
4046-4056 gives 29.2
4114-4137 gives 27.1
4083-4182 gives 27.2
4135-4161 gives 29.3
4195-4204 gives 27.7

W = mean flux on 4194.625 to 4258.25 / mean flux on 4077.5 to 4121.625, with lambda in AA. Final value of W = 1.14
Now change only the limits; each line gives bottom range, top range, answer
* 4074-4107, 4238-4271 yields 1.21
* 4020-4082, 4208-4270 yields 1.08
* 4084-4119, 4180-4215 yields 1.15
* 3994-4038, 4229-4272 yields 1.04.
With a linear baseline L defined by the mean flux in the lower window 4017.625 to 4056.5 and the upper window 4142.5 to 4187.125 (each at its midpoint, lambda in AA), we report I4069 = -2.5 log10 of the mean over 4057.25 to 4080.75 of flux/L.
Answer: 0.10 mag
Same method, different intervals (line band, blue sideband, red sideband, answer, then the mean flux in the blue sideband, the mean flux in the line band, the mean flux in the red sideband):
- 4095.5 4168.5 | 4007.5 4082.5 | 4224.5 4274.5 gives 0.07 mag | 28.3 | 27.1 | 29.8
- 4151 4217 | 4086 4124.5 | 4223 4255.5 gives -0.03 mag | 25.7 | 28.9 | 29.7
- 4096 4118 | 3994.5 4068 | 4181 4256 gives 0.20 mag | 28.6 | 24.1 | 29.7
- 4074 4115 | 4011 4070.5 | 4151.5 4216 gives 0.12 mag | 28.5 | 25.7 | 28.8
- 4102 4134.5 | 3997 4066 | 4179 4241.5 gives 0.10 mag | 28.7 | 26.4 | 29.3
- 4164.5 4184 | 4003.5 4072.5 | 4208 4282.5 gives 0.09 mag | 28.4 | 27.1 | 29.9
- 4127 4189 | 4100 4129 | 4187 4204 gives -0.05 mag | 25.6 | 28.5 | 28.9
